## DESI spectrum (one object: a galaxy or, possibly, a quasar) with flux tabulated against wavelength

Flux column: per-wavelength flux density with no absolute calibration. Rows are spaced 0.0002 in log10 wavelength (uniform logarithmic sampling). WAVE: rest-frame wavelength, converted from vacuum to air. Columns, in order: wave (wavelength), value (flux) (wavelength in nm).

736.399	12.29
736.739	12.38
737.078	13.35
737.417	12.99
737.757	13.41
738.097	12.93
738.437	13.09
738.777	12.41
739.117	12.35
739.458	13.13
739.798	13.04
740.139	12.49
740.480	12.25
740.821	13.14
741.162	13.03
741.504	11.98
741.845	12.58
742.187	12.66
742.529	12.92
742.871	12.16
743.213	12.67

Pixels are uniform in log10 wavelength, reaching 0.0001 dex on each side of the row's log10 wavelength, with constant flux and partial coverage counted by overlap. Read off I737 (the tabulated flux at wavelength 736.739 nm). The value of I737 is 12.38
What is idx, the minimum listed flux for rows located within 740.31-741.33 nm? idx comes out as 12.25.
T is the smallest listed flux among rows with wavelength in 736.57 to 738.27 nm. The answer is 12.38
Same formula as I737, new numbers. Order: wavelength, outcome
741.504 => 11.98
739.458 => 13.13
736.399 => 12.29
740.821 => 13.14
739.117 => 12.35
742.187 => 12.66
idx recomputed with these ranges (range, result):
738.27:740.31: 12.35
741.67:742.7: 12.58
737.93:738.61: 12.93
